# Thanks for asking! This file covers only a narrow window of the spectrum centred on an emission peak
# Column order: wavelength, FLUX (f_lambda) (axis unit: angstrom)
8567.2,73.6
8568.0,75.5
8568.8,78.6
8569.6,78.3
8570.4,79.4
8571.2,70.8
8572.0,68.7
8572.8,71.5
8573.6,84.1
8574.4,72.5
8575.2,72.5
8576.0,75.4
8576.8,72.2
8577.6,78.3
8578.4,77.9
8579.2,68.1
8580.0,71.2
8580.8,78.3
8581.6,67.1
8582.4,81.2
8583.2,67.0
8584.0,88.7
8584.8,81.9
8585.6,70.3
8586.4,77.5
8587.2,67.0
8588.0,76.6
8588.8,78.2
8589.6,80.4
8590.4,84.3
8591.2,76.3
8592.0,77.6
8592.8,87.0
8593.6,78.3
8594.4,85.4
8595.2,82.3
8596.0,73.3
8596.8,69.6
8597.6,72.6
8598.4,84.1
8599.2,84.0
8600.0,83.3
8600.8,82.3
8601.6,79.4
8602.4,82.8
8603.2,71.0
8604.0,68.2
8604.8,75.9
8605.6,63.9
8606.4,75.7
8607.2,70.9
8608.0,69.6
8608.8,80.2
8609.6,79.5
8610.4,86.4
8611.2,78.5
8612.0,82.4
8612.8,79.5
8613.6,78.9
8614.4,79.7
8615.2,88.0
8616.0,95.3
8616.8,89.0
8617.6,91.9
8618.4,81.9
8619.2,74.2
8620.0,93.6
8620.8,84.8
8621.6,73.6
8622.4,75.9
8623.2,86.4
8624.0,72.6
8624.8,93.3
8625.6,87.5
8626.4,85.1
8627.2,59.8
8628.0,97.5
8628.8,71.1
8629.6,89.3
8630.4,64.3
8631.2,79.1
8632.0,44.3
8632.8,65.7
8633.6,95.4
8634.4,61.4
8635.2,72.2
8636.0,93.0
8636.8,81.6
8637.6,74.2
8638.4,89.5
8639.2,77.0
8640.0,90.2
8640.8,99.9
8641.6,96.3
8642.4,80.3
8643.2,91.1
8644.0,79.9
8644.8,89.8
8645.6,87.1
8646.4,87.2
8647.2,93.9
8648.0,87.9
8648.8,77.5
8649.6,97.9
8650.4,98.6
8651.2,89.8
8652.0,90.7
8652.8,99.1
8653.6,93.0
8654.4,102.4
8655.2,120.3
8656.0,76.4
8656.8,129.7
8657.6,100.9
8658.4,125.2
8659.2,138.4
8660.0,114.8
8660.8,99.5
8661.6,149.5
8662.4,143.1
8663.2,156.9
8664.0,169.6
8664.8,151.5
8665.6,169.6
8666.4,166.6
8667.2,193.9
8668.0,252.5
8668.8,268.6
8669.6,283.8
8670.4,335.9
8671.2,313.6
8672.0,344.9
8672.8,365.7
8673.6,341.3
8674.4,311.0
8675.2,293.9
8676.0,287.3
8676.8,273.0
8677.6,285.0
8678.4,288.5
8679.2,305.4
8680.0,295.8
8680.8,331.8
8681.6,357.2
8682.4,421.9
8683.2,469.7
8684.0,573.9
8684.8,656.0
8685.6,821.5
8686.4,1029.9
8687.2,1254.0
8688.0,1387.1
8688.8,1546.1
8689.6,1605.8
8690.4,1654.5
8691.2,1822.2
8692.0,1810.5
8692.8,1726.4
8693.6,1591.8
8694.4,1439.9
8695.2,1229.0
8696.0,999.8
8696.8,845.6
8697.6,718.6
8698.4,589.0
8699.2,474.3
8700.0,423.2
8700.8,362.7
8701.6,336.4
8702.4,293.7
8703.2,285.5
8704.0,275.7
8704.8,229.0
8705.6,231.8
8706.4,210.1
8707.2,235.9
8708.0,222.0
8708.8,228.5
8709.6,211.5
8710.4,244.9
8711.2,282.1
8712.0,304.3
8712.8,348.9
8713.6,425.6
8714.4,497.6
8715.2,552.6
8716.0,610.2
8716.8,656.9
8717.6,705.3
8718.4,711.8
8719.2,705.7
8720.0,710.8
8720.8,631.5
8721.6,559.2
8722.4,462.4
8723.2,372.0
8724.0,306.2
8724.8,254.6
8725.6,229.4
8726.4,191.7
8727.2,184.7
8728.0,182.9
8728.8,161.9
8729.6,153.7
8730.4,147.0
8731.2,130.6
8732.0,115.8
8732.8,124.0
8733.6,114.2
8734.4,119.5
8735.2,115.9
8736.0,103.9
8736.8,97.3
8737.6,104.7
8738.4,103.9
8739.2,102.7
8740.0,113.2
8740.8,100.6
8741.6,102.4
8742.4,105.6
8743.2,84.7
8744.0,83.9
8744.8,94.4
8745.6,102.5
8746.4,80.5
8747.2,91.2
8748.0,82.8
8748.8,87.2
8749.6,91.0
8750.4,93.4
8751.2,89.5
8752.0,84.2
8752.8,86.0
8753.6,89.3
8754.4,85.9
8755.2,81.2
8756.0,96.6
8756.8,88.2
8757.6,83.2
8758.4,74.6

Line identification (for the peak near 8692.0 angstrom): H-alpha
